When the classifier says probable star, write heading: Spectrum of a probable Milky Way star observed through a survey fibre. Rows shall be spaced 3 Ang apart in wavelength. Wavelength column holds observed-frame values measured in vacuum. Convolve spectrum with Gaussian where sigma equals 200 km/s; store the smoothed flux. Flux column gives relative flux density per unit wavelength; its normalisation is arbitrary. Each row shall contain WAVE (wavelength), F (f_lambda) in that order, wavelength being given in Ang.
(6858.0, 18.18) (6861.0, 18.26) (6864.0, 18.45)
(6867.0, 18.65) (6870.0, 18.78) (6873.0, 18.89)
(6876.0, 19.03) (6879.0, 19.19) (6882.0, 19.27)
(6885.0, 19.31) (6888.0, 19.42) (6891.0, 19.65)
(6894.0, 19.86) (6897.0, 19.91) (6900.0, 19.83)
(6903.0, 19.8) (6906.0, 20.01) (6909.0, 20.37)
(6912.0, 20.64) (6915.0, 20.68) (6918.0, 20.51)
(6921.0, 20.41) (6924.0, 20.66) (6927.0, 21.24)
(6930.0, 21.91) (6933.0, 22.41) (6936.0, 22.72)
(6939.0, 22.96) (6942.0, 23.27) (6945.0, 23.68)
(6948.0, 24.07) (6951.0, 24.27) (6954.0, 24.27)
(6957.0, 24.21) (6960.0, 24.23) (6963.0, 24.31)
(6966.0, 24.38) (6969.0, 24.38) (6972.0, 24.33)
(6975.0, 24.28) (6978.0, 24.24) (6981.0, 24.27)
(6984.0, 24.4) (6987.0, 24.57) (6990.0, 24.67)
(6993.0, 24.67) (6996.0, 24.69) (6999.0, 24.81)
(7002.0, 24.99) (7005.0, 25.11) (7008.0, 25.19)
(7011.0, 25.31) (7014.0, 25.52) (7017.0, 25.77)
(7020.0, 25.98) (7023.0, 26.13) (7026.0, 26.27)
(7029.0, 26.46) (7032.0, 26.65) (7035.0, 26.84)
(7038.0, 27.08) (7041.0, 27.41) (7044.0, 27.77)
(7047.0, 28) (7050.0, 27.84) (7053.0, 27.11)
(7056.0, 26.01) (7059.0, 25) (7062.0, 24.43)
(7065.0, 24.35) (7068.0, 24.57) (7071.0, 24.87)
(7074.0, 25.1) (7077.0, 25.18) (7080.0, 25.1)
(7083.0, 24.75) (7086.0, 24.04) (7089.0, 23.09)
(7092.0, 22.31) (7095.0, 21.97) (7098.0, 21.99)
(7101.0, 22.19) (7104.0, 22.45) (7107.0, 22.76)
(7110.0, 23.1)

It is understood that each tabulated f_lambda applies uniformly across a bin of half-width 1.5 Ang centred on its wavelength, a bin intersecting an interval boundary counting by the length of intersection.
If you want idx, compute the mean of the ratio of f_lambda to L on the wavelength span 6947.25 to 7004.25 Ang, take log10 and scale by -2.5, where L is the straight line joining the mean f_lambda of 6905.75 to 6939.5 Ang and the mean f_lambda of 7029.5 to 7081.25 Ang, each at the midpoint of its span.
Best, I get -0.06 mag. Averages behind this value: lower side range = 21.2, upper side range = 26.1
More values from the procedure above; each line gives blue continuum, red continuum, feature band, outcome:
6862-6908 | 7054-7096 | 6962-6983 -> -0.13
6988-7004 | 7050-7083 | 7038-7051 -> -0.11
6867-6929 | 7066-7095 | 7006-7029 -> -0.14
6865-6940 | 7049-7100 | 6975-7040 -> -0.12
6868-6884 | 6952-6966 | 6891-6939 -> 0.04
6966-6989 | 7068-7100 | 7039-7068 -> -0.10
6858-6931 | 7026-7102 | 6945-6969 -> -0.12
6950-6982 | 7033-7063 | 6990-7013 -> 0.02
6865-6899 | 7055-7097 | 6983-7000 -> -0.12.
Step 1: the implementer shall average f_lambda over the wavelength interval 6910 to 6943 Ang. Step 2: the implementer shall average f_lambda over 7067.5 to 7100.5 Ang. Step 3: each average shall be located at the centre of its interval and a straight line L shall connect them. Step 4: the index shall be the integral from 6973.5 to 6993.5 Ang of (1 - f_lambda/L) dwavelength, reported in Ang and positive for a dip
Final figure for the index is -1.84 Ang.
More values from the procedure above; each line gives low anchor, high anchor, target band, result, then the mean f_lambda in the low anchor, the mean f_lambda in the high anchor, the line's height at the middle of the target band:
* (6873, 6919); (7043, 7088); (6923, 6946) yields -1.37 Ang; 19.8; 25.6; 21.1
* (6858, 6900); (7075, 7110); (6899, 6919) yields -0.57 Ang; 19.1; 23.3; 19.7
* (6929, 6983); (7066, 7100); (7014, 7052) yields -4.69 Ang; 23.8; 23.9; 23.9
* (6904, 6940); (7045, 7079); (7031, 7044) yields -1.14 Ang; 21.2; 25.7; 24.9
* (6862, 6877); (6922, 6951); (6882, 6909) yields 0.66 Ang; 18.7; 22.6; 20.2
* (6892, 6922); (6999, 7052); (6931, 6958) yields -1.66 Ang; 20.2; 26.3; 22.1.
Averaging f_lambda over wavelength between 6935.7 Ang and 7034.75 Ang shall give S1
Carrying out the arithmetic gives 24.7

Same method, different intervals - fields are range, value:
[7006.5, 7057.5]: 26.5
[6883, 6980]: 22.1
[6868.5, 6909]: 19.5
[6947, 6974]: 24.3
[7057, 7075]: 24.7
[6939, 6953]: 23.7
